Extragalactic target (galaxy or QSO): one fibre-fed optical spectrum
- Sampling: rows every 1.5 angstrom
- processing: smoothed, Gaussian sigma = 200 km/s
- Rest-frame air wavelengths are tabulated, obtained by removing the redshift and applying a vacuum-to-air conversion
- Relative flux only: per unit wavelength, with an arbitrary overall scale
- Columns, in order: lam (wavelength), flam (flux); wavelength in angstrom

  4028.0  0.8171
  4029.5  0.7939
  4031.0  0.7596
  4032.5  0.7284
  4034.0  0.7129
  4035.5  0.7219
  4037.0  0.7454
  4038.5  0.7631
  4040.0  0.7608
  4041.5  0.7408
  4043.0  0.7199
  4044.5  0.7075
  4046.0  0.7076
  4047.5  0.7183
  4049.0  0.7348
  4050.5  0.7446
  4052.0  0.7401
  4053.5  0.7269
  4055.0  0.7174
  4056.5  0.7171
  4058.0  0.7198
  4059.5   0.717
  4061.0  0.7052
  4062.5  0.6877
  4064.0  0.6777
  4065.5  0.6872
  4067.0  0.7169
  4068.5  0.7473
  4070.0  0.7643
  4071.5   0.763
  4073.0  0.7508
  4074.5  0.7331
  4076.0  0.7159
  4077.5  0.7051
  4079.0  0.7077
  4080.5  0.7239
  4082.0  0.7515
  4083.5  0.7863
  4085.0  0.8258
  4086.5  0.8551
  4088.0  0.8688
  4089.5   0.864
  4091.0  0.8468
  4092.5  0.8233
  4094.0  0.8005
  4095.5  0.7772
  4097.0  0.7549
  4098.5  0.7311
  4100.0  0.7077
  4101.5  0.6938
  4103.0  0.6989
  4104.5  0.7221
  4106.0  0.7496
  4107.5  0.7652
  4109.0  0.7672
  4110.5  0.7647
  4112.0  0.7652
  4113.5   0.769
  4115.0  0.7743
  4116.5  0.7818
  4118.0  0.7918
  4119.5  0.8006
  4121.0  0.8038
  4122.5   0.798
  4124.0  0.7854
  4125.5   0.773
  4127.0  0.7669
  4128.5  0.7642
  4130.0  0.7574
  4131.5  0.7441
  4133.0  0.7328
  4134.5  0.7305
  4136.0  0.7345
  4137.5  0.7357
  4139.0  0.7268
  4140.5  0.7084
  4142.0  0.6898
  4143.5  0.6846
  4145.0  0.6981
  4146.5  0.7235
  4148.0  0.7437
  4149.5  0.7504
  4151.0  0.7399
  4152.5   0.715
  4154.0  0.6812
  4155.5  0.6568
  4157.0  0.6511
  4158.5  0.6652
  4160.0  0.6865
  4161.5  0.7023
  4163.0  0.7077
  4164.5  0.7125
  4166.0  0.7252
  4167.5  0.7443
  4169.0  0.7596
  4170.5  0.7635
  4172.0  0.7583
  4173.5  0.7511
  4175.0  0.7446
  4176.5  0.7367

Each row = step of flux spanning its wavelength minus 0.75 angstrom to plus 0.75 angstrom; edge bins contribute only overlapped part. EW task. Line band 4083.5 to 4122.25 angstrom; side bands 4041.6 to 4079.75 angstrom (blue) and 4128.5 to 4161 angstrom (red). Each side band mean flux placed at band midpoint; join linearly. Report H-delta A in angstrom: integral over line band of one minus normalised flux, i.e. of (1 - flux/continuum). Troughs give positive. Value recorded -3.4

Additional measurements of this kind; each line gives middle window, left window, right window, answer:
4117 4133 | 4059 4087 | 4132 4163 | -1.33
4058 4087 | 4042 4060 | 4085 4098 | 1.47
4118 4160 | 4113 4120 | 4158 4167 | 0.67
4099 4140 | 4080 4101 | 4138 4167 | -0.21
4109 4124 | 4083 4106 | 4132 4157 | -0.60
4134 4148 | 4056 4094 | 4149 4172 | 0.11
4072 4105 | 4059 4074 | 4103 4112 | -1.30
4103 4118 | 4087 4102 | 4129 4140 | 0.16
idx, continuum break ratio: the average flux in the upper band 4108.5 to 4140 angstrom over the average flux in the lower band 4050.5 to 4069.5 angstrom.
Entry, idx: 1.07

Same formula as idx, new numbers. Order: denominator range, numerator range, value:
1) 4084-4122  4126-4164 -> 0.92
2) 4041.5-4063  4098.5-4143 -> 1.04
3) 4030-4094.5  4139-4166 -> 0.94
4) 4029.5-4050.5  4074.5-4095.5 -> 1.07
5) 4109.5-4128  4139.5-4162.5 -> 0.90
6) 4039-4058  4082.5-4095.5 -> 1.14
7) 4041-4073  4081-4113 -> 1.07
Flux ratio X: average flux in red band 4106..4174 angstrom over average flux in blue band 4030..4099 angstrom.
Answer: 1.0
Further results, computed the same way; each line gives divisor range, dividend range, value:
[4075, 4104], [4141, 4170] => 0.92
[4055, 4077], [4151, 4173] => 0.99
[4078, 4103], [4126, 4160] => 0.92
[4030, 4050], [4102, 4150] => 1.02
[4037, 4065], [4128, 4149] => 1.01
